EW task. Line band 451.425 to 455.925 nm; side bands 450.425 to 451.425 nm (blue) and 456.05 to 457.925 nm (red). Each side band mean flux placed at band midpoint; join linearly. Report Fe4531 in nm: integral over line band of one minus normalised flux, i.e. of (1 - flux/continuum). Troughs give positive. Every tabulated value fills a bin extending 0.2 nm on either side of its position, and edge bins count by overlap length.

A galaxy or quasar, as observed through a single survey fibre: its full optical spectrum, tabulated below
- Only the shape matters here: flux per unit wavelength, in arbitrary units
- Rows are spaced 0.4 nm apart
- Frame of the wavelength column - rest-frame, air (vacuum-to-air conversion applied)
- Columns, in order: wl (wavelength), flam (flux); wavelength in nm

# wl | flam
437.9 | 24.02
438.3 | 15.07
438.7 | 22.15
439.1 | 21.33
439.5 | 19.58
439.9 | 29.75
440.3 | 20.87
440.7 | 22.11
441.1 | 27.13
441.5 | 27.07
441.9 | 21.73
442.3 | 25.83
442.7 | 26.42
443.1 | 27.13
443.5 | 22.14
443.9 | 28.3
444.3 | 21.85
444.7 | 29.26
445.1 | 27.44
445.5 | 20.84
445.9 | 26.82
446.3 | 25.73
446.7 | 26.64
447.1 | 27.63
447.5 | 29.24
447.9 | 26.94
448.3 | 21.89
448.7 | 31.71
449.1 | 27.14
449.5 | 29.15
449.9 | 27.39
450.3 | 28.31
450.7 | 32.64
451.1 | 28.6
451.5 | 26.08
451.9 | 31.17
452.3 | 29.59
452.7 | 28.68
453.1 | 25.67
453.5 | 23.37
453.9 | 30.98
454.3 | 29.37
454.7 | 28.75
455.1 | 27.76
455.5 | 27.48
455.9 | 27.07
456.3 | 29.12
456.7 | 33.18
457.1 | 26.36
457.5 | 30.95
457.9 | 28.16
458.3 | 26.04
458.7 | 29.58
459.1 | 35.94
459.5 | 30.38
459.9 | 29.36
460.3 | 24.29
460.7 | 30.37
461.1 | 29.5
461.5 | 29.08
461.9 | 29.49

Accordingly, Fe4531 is 0.253 nm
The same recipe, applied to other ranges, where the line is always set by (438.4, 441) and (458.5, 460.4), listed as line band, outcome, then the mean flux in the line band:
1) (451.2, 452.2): -0.06 nm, 28.7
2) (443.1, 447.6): -0.23 nm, 26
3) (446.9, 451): -0.33 nm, 28.2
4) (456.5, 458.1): -0.02 nm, 29.7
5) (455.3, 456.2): 0.04 nm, 27.5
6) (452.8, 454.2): 0.04 nm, 27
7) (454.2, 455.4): 0.00 nm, 28.5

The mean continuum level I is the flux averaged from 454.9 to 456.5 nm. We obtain 27.9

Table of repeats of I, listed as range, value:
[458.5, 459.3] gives 32.8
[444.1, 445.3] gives 26.2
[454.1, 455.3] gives 28.6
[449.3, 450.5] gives 28.3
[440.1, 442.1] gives 23.8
